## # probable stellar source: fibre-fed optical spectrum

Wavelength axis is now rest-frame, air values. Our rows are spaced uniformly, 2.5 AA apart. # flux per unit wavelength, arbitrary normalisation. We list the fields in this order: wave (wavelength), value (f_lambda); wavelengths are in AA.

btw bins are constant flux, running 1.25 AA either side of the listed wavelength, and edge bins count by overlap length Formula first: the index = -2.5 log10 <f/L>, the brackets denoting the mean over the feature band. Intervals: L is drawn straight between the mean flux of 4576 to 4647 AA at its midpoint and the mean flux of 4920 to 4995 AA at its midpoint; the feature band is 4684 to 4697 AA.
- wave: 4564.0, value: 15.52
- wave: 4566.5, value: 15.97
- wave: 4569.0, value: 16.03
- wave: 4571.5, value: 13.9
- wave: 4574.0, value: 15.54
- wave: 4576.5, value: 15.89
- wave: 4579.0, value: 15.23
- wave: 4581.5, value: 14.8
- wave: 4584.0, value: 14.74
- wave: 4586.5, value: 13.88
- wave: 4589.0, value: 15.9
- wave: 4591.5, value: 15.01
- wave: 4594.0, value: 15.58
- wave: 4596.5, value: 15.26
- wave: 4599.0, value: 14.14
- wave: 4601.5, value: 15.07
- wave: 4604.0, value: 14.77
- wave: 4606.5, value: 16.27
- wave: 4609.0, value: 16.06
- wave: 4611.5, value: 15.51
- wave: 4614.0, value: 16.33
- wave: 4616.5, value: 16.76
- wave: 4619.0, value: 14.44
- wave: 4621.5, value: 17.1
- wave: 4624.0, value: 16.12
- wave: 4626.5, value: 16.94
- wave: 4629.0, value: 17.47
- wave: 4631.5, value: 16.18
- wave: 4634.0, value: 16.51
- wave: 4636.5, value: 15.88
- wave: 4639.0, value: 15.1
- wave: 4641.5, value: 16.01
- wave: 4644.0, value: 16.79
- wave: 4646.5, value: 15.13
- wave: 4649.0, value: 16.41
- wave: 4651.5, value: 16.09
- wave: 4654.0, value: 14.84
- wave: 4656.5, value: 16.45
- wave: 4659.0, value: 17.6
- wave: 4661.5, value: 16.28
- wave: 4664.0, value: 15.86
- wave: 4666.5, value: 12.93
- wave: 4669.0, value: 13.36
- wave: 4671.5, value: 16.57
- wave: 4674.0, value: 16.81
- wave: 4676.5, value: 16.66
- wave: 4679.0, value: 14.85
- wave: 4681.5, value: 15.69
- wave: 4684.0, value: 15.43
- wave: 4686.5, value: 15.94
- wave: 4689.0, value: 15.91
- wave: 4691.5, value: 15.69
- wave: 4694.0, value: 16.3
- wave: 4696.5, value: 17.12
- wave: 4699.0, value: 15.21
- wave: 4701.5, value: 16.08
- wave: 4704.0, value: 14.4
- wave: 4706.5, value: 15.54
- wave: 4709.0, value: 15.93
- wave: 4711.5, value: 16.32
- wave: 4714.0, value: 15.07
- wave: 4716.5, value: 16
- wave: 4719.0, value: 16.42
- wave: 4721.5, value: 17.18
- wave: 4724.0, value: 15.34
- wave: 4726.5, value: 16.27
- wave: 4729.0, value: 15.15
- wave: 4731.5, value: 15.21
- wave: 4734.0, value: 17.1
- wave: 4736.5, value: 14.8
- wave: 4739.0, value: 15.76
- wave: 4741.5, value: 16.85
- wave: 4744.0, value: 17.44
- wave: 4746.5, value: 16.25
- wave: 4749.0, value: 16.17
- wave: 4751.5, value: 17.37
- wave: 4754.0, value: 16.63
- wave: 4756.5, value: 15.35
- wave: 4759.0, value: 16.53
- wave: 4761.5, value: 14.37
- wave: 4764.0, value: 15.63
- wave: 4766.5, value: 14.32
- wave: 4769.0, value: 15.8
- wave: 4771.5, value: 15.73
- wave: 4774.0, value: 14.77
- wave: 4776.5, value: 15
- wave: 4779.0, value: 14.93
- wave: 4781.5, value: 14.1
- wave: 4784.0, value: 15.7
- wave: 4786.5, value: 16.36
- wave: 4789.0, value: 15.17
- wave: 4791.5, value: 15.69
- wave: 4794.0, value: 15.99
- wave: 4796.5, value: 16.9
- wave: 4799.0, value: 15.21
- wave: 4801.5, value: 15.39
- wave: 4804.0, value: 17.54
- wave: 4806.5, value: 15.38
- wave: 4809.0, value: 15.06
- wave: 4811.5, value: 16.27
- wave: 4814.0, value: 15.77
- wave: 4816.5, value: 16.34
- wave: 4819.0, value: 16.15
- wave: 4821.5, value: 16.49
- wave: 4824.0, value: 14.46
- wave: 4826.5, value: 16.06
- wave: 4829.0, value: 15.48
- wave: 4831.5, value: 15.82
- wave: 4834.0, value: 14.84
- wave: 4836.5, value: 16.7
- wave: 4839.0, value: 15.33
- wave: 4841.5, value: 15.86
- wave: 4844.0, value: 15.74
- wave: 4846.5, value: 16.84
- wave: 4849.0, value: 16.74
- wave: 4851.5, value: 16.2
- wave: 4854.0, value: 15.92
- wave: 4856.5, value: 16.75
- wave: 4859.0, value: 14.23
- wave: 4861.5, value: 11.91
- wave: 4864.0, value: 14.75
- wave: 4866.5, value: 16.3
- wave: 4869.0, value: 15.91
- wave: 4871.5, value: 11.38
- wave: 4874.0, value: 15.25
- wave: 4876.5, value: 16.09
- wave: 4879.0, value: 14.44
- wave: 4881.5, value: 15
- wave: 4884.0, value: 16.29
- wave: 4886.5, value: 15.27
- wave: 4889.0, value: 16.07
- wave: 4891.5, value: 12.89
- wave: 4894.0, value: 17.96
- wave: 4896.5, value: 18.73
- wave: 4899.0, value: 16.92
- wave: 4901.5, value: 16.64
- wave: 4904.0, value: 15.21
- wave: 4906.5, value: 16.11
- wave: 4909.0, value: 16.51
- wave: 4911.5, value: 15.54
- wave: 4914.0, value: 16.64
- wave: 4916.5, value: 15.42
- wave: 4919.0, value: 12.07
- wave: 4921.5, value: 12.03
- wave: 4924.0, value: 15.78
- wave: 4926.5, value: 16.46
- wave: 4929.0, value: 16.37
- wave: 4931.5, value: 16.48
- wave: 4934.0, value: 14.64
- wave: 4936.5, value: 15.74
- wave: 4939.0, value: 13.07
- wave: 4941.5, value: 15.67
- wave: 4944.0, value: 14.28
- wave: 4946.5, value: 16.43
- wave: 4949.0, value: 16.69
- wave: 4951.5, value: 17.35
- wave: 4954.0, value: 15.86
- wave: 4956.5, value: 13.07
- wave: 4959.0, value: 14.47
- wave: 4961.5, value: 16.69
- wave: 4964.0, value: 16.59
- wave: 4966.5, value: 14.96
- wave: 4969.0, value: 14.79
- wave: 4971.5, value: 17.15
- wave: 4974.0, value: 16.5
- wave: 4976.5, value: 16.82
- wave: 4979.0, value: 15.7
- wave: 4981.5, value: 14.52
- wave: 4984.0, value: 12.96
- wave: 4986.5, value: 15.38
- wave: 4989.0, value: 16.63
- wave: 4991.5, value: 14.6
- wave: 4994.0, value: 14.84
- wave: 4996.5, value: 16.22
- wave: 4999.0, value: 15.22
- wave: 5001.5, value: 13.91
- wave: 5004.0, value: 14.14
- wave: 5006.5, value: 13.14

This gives -0.03 mag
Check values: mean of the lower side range 15.7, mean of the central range 16.1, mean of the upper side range 15.4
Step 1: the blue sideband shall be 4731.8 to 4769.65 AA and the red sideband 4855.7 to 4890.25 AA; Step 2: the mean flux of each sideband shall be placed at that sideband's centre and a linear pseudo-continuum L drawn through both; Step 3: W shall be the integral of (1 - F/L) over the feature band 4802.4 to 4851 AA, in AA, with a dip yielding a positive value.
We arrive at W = -1.87 AA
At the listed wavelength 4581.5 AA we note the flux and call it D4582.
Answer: 14.8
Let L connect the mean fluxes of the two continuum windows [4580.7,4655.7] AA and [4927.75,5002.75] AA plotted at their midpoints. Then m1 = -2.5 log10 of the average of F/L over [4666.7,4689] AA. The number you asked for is 0.01 mag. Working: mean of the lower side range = 15.7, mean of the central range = 15.5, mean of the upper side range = 15.5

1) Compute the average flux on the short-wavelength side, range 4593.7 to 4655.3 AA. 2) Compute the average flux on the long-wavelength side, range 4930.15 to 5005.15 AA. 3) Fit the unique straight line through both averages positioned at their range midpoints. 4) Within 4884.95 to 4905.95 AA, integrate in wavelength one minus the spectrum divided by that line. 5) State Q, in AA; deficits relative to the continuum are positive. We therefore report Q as -1.0 AA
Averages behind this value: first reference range 15.9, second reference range 15.4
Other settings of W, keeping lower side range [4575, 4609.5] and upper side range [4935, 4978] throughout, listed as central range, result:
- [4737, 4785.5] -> -1.0 AA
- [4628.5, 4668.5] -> -1.7 AA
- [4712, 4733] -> -0.7 AA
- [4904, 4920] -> 0.2 AA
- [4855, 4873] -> 1.2 AA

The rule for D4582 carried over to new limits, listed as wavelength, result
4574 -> 15.54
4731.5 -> 15.21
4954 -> 15.86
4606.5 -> 16.27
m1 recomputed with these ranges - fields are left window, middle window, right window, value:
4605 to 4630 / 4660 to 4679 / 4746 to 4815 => 0.042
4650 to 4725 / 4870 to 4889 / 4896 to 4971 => 0.050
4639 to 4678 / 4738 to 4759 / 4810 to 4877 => -0.055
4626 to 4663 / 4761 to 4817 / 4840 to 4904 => 0.019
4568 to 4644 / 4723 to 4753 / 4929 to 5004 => -0.041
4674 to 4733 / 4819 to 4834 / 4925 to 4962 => 0.003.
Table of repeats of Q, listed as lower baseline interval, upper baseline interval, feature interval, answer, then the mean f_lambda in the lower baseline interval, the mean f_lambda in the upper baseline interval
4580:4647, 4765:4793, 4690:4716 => -0.5 AA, 15.7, 15.2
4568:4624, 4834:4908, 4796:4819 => -0.6 AA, 15.4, 15.6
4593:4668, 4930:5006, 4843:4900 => -0.1 AA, 15.9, 15.4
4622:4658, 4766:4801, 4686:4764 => -1.3 AA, 16.2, 15.4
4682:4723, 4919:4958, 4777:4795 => 0.3 AA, 15.9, 15.2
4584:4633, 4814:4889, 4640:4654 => -0.3 AA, 15.7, 15.5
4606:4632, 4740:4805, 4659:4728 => 1.2 AA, 16.3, 15.8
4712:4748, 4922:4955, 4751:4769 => 0.4 AA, 16.1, 15.7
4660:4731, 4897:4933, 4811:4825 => -0.2 AA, 15.7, 15.6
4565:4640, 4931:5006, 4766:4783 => 0.5 AA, 15.6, 15.3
